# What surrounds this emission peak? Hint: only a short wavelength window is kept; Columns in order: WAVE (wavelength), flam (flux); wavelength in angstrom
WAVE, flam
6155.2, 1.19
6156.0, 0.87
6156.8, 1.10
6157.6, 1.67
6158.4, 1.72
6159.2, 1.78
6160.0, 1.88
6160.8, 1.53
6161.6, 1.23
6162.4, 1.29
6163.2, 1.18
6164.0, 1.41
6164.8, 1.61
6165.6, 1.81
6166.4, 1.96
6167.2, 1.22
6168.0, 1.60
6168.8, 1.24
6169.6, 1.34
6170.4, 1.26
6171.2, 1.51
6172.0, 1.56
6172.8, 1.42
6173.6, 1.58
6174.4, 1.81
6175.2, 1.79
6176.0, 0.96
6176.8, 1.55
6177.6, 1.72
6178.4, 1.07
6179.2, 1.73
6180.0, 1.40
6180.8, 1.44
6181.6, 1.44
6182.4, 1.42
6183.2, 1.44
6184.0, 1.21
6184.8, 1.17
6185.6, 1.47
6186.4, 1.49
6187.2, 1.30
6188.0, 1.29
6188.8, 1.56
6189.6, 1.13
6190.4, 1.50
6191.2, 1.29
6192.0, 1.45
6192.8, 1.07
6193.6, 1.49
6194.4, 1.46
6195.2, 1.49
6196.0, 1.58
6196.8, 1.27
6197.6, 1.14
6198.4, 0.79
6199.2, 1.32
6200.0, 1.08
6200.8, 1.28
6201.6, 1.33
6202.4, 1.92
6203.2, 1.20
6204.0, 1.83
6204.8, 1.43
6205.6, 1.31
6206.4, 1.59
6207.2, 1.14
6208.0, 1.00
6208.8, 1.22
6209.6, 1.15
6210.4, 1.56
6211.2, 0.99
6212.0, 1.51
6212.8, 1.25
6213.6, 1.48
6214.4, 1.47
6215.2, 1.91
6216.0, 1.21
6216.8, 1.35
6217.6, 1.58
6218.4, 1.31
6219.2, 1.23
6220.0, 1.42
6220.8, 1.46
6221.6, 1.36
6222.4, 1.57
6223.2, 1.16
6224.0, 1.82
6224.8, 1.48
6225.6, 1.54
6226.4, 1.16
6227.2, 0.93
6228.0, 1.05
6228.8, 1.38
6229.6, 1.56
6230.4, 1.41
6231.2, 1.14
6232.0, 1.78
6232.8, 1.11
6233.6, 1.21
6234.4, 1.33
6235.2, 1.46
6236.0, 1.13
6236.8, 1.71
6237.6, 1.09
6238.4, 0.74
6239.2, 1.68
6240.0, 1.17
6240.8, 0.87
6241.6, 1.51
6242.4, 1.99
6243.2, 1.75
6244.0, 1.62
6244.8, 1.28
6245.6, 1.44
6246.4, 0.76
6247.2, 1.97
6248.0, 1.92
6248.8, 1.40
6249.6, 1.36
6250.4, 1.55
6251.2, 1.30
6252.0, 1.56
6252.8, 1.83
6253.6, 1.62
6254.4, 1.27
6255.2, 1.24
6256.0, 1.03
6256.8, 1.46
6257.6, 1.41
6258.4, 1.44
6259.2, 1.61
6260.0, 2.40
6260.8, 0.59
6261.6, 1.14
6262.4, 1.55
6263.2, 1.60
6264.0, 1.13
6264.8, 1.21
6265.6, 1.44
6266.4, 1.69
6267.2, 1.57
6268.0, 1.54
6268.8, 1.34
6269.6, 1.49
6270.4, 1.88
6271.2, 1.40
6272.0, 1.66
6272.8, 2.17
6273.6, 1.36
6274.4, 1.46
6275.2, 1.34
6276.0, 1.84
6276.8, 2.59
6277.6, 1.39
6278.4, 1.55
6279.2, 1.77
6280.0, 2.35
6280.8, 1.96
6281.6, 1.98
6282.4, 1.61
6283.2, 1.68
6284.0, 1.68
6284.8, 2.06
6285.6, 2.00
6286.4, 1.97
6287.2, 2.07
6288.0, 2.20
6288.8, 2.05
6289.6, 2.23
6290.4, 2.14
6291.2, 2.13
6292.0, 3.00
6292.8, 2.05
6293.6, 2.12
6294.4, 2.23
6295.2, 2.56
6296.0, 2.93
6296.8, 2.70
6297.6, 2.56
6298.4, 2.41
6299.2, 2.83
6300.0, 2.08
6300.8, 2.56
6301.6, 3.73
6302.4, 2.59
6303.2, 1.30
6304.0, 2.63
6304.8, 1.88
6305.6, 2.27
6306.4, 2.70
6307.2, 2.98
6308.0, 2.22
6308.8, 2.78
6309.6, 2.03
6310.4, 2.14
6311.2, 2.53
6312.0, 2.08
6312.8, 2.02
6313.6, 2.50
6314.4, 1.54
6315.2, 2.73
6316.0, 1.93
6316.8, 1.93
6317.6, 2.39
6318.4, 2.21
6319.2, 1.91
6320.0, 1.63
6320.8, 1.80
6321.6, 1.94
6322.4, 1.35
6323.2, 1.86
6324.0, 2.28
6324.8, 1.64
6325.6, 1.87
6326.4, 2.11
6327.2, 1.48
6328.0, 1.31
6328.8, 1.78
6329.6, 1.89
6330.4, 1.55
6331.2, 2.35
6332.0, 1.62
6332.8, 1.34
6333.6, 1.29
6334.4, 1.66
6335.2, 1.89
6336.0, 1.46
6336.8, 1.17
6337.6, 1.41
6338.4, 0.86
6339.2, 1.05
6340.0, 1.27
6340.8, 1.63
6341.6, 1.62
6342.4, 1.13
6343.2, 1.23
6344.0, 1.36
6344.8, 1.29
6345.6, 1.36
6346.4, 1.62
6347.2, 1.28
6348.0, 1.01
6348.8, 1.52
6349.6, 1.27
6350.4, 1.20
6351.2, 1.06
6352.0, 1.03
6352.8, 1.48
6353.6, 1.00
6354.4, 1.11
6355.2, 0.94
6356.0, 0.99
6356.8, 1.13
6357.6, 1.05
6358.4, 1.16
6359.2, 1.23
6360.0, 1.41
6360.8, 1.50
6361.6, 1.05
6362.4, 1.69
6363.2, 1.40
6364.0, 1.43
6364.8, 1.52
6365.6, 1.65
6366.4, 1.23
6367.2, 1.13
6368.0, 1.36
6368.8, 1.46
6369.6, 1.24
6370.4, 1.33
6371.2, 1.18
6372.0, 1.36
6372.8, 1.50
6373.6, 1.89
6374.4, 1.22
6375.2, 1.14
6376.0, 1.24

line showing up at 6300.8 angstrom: Mg II 2798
